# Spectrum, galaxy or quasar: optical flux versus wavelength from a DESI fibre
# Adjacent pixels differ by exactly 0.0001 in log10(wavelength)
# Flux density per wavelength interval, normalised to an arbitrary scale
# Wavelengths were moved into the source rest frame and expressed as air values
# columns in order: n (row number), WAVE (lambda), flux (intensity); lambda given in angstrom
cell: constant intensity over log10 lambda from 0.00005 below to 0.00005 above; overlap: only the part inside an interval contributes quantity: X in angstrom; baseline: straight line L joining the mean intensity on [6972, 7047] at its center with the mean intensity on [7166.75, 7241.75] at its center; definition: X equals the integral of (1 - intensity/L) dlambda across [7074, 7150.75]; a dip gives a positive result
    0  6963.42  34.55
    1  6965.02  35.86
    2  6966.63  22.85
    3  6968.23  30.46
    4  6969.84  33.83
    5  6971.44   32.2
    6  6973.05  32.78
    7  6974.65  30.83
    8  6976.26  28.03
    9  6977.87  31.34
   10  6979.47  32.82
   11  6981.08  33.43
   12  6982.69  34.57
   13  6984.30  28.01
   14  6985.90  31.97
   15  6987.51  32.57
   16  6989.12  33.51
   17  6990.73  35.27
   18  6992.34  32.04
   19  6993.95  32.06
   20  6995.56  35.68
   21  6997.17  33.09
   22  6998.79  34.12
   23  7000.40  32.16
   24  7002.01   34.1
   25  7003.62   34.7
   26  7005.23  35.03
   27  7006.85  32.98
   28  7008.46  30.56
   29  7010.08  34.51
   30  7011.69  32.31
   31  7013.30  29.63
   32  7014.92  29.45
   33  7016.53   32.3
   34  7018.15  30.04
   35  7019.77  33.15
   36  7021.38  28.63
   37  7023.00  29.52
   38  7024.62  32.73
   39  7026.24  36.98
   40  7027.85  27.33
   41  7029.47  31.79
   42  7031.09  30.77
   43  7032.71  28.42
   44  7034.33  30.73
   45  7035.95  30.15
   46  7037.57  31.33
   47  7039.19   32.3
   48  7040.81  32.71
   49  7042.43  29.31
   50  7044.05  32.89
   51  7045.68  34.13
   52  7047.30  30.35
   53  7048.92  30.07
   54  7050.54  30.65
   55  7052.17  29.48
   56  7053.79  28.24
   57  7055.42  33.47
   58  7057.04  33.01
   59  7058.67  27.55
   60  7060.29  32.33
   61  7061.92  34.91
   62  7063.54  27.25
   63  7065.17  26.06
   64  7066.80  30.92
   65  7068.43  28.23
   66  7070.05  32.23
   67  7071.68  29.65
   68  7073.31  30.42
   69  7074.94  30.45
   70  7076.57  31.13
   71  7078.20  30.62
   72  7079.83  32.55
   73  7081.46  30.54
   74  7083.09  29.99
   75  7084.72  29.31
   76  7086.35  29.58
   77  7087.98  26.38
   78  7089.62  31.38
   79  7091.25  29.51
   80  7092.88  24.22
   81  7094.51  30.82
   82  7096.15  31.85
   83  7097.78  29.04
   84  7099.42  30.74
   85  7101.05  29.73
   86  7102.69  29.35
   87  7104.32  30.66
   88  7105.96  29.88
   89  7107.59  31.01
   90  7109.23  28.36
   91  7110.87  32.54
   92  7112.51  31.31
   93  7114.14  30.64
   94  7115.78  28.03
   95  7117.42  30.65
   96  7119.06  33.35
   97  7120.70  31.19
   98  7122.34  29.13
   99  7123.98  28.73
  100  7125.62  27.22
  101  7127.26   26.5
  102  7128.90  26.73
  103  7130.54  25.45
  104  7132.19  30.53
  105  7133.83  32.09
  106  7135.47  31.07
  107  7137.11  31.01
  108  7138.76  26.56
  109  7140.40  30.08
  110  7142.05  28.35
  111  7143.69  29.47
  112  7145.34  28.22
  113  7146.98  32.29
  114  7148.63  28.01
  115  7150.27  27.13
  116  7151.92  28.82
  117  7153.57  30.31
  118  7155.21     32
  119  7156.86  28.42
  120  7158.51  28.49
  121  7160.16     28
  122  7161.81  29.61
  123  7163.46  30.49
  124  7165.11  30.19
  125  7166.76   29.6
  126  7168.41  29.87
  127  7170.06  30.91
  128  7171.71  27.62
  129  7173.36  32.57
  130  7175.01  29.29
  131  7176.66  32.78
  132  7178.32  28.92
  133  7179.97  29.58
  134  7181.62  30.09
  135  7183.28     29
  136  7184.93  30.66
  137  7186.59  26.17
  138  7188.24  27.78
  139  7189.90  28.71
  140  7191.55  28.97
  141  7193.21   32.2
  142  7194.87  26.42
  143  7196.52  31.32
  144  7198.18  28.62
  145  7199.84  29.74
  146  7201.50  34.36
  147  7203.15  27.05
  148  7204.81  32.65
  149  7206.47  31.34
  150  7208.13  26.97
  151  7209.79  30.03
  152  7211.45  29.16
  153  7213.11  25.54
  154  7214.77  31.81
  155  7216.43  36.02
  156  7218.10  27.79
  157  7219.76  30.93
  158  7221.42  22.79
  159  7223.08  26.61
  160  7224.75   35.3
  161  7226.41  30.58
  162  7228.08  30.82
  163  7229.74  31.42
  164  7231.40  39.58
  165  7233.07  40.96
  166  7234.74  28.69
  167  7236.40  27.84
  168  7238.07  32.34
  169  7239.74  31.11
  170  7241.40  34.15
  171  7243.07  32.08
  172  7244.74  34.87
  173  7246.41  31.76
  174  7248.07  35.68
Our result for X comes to 3.6 angstrom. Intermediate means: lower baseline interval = 32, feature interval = 29.7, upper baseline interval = 30.4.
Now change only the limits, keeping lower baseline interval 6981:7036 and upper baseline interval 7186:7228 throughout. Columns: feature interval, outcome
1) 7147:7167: 0.57 angstrom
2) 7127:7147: 0.94 angstrom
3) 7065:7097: 1.37 angstrom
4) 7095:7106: 0.26 angstrom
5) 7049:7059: 0.33 angstrom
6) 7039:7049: -0.03 angstrom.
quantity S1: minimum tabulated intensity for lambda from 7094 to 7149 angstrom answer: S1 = 25.45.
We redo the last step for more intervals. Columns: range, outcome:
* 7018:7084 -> 26.06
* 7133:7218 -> 25.54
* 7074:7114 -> 24.22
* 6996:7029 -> 27.33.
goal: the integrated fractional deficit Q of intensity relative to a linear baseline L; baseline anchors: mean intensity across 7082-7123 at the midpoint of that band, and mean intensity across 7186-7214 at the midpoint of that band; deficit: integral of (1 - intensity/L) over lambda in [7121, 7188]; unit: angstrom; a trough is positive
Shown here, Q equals 0.7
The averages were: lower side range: 30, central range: 29.3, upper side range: 29.3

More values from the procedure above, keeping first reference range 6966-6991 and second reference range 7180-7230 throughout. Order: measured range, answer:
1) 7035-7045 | -0.1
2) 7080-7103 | 0.8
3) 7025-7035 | 0.0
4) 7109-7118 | 0.0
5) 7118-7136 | 0.6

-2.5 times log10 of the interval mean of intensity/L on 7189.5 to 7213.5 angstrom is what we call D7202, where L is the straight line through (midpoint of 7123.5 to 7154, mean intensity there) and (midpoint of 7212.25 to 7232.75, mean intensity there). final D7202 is 0.03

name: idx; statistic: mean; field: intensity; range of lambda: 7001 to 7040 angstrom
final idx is 31.6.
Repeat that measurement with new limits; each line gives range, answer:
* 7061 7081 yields 30.4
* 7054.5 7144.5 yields 29.9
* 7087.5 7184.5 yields 29.6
